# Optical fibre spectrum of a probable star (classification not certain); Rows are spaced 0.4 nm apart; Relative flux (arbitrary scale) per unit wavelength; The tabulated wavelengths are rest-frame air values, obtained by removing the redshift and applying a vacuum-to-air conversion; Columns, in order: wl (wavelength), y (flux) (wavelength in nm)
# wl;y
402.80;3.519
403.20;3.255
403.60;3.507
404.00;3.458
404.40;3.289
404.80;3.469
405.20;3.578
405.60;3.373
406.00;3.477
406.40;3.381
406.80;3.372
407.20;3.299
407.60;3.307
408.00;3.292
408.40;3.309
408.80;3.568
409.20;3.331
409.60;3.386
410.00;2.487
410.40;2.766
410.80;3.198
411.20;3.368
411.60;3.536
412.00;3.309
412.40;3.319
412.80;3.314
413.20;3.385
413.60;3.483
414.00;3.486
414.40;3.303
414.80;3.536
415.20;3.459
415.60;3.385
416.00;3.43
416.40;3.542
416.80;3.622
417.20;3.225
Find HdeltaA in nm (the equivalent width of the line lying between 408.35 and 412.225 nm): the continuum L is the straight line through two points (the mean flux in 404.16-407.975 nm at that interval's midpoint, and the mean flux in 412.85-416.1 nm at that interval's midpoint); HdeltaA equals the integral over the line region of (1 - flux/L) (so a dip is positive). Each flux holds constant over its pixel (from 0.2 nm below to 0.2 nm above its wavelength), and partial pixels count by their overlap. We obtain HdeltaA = 0.21 nm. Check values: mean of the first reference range 3.39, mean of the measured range 3.22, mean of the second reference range 3.43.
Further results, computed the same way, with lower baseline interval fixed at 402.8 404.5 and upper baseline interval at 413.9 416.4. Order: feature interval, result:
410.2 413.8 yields 0.138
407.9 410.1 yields 0.102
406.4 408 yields 0.039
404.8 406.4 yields -0.027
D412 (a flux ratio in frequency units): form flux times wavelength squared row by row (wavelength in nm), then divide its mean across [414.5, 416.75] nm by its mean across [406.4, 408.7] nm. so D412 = 1.1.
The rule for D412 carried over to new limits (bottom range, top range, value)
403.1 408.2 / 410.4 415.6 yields 1.03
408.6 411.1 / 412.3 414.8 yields 1.10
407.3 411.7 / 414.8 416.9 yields 1.11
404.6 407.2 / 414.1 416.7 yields 1.05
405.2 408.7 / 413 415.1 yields 1.06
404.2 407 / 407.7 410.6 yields 0.94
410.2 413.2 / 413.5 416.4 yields 1.07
